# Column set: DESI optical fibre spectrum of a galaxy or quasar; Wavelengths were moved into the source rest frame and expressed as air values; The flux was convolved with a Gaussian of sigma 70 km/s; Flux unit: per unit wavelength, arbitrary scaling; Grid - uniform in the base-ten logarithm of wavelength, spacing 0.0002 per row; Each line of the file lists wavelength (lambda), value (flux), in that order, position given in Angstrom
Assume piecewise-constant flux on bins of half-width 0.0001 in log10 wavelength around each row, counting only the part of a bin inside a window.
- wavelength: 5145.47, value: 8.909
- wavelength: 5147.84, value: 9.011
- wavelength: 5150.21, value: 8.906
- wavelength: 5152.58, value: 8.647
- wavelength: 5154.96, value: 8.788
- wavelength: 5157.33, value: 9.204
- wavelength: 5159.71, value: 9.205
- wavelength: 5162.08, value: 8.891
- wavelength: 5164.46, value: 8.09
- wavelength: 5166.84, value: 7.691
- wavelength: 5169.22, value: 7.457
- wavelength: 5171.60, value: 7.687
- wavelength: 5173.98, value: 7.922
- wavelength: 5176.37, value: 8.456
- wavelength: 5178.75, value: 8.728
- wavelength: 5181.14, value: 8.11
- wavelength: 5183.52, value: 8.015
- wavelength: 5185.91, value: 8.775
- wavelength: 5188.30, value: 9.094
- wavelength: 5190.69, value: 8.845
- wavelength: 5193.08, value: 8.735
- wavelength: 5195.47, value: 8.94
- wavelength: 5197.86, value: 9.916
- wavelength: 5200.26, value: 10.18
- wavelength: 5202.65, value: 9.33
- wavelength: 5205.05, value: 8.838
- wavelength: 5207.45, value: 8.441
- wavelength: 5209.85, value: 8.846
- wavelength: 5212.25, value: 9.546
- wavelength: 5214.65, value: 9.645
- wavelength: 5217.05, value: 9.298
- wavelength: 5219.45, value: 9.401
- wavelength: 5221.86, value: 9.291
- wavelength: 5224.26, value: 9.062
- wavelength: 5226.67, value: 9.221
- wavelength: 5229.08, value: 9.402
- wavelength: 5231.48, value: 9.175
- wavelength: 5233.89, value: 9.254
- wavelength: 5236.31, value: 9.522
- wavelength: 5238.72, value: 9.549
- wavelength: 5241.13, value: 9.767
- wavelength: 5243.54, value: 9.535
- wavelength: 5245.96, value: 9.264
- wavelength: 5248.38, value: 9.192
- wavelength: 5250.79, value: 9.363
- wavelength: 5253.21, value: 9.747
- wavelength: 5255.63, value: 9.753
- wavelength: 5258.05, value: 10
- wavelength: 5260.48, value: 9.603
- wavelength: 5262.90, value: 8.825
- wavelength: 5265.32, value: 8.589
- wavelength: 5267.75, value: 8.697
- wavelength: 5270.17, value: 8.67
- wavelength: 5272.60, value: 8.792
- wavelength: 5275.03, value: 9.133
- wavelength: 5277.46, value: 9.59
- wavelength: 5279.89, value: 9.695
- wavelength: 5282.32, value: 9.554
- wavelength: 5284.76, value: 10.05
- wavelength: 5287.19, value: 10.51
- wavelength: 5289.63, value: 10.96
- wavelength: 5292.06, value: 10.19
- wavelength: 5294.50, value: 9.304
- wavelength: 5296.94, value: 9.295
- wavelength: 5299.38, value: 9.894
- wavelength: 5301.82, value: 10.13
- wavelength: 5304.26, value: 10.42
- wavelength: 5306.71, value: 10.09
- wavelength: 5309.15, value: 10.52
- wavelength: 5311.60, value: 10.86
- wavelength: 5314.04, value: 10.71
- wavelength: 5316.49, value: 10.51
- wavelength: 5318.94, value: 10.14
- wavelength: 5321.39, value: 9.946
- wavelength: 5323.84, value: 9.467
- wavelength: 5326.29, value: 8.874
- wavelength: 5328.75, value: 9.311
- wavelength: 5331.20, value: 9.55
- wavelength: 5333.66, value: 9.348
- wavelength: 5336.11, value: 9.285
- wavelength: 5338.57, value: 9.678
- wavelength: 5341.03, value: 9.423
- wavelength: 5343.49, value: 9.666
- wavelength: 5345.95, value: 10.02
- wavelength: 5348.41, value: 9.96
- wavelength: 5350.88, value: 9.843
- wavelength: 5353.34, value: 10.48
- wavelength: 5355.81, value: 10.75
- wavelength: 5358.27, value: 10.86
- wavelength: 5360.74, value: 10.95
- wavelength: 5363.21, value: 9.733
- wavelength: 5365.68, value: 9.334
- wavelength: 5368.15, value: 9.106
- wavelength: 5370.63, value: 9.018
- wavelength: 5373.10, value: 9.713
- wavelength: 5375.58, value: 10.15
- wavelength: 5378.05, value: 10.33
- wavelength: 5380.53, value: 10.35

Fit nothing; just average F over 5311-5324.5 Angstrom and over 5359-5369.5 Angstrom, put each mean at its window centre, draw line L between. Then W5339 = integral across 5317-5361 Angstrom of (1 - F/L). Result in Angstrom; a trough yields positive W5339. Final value 0.9 Angstrom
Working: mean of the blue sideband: 10.3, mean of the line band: 9.85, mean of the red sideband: 9.82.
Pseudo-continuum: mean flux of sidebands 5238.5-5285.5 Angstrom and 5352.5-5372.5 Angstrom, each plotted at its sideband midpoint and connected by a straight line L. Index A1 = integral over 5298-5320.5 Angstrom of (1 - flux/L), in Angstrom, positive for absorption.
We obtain -1.60 Angstrom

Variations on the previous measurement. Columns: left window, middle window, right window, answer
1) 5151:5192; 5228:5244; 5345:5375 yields -0.9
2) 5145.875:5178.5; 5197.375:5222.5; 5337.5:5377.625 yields -1.4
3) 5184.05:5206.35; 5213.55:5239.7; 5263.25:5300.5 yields -0.2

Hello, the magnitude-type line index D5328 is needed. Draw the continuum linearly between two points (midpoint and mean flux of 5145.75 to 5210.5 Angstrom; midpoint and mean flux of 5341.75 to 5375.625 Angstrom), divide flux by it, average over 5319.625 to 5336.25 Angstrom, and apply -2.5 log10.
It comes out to 0.03 mag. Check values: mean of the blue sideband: 8.7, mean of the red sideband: 9.95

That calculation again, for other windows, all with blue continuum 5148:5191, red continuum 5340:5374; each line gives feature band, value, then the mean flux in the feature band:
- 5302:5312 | -0.09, 10.4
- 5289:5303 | -0.05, 9.92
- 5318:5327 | 0.00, 9.64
